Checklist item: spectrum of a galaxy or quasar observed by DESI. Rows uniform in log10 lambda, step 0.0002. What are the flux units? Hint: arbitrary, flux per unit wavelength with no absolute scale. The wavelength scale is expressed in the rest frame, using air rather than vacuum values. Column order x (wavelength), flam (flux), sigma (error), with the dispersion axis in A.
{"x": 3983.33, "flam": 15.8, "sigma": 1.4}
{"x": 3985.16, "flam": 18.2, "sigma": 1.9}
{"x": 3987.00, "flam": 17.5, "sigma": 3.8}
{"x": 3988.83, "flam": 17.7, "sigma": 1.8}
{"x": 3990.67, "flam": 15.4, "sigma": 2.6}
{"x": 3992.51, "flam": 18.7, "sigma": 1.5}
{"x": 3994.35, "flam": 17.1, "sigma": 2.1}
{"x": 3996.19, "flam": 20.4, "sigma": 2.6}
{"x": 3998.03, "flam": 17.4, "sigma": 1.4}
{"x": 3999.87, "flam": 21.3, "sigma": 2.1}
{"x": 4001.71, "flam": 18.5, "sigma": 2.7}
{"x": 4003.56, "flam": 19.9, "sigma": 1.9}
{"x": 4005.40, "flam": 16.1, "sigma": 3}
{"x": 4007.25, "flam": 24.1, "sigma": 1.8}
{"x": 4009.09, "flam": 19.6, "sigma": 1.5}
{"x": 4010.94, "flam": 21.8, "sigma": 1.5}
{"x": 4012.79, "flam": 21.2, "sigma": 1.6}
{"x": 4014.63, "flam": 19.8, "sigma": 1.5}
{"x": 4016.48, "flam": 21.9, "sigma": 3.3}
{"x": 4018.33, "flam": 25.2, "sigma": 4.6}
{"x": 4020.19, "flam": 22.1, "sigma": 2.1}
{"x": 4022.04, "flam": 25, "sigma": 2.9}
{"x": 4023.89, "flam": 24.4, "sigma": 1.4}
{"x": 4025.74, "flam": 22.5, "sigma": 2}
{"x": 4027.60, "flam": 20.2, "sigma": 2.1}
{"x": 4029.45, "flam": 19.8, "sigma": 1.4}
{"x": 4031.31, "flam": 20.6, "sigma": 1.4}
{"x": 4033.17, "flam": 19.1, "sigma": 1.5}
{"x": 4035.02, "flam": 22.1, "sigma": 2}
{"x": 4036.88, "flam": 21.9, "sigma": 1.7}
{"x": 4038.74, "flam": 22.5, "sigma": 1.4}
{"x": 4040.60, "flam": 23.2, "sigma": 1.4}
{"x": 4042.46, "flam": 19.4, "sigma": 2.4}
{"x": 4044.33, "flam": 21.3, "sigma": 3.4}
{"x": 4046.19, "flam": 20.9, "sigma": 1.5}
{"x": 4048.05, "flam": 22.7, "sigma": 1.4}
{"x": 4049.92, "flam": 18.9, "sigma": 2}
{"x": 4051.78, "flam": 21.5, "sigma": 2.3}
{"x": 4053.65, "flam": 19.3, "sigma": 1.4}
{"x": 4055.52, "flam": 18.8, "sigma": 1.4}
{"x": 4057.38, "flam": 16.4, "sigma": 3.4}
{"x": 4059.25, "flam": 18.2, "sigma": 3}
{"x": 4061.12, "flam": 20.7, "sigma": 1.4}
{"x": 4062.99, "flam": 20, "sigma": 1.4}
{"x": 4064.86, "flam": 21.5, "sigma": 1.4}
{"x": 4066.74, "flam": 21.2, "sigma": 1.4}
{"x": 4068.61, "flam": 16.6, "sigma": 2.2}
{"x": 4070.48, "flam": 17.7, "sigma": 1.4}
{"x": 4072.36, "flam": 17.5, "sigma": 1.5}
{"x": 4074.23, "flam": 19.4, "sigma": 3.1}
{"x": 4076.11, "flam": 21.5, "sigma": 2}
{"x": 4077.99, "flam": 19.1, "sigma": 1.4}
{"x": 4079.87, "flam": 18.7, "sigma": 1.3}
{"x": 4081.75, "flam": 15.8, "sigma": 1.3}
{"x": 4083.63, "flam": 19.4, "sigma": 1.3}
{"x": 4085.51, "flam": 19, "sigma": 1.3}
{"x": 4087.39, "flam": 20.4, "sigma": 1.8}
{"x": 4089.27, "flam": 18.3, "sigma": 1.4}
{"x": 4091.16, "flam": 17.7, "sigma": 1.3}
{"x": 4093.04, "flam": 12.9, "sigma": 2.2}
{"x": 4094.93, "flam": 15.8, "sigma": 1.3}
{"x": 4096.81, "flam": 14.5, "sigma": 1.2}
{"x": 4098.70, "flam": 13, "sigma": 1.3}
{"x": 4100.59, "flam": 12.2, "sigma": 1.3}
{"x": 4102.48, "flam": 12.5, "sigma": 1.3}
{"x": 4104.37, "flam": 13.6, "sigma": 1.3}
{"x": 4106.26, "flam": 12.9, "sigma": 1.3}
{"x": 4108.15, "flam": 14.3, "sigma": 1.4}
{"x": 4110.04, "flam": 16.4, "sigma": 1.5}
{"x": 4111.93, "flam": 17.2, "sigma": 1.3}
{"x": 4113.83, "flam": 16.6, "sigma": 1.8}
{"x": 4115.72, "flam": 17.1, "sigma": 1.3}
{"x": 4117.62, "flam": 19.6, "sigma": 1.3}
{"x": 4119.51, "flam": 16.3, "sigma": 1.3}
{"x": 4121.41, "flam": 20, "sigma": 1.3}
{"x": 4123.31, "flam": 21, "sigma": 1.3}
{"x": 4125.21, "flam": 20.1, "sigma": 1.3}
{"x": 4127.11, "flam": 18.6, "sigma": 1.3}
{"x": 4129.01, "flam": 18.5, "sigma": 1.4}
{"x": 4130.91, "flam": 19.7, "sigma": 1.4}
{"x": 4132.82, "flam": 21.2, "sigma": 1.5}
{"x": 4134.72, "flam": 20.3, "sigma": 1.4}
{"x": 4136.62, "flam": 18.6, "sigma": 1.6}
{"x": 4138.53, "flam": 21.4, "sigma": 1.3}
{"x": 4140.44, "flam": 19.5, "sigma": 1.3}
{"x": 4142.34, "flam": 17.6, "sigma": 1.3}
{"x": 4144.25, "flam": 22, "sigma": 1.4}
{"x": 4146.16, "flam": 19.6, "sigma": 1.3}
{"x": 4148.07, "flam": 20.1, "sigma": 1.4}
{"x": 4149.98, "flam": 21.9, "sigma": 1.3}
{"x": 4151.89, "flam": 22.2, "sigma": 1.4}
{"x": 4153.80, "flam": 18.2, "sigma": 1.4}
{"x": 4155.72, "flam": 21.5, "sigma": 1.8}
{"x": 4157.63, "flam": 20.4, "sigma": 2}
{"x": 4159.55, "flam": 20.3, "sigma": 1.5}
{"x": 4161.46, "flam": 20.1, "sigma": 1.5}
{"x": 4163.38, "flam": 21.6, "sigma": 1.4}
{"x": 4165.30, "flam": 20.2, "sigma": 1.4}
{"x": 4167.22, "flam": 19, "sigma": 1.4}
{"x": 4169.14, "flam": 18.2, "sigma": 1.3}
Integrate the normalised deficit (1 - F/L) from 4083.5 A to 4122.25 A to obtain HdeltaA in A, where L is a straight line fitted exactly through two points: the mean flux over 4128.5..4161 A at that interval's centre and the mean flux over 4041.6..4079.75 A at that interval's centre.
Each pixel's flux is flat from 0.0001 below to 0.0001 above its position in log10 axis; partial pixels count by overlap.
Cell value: 7.4 A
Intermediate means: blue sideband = 19.6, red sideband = 20.2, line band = 16.1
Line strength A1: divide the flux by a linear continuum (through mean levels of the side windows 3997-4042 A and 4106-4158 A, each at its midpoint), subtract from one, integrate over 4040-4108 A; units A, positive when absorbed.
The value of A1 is 7.4 A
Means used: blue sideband 21.2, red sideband 19.1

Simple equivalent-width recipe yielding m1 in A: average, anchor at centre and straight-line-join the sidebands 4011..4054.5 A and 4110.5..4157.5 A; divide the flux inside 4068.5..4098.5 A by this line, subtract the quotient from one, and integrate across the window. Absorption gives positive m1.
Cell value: 4.18 A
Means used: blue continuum 21.6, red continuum 19.5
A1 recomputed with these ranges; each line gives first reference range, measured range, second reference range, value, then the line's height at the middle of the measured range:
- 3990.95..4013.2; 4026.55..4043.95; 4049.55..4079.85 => -1.45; 19.4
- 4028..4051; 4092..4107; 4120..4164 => 5.15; 20.5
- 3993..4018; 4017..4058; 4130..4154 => -2.48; 20.1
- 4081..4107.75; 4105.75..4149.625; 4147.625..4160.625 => -0.73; 18.4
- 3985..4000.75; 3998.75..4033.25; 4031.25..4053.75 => -3.00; 19.5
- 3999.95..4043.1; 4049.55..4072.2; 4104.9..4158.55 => 1.47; 20.5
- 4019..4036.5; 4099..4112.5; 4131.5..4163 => 4.42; 20.8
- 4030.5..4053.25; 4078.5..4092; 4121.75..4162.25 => 1.44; 20.7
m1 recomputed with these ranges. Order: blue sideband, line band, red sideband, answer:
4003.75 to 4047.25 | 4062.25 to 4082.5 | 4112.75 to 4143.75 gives 1.4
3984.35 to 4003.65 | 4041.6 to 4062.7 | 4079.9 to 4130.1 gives -2.8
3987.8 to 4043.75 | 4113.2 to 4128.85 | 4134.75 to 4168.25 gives 1.3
